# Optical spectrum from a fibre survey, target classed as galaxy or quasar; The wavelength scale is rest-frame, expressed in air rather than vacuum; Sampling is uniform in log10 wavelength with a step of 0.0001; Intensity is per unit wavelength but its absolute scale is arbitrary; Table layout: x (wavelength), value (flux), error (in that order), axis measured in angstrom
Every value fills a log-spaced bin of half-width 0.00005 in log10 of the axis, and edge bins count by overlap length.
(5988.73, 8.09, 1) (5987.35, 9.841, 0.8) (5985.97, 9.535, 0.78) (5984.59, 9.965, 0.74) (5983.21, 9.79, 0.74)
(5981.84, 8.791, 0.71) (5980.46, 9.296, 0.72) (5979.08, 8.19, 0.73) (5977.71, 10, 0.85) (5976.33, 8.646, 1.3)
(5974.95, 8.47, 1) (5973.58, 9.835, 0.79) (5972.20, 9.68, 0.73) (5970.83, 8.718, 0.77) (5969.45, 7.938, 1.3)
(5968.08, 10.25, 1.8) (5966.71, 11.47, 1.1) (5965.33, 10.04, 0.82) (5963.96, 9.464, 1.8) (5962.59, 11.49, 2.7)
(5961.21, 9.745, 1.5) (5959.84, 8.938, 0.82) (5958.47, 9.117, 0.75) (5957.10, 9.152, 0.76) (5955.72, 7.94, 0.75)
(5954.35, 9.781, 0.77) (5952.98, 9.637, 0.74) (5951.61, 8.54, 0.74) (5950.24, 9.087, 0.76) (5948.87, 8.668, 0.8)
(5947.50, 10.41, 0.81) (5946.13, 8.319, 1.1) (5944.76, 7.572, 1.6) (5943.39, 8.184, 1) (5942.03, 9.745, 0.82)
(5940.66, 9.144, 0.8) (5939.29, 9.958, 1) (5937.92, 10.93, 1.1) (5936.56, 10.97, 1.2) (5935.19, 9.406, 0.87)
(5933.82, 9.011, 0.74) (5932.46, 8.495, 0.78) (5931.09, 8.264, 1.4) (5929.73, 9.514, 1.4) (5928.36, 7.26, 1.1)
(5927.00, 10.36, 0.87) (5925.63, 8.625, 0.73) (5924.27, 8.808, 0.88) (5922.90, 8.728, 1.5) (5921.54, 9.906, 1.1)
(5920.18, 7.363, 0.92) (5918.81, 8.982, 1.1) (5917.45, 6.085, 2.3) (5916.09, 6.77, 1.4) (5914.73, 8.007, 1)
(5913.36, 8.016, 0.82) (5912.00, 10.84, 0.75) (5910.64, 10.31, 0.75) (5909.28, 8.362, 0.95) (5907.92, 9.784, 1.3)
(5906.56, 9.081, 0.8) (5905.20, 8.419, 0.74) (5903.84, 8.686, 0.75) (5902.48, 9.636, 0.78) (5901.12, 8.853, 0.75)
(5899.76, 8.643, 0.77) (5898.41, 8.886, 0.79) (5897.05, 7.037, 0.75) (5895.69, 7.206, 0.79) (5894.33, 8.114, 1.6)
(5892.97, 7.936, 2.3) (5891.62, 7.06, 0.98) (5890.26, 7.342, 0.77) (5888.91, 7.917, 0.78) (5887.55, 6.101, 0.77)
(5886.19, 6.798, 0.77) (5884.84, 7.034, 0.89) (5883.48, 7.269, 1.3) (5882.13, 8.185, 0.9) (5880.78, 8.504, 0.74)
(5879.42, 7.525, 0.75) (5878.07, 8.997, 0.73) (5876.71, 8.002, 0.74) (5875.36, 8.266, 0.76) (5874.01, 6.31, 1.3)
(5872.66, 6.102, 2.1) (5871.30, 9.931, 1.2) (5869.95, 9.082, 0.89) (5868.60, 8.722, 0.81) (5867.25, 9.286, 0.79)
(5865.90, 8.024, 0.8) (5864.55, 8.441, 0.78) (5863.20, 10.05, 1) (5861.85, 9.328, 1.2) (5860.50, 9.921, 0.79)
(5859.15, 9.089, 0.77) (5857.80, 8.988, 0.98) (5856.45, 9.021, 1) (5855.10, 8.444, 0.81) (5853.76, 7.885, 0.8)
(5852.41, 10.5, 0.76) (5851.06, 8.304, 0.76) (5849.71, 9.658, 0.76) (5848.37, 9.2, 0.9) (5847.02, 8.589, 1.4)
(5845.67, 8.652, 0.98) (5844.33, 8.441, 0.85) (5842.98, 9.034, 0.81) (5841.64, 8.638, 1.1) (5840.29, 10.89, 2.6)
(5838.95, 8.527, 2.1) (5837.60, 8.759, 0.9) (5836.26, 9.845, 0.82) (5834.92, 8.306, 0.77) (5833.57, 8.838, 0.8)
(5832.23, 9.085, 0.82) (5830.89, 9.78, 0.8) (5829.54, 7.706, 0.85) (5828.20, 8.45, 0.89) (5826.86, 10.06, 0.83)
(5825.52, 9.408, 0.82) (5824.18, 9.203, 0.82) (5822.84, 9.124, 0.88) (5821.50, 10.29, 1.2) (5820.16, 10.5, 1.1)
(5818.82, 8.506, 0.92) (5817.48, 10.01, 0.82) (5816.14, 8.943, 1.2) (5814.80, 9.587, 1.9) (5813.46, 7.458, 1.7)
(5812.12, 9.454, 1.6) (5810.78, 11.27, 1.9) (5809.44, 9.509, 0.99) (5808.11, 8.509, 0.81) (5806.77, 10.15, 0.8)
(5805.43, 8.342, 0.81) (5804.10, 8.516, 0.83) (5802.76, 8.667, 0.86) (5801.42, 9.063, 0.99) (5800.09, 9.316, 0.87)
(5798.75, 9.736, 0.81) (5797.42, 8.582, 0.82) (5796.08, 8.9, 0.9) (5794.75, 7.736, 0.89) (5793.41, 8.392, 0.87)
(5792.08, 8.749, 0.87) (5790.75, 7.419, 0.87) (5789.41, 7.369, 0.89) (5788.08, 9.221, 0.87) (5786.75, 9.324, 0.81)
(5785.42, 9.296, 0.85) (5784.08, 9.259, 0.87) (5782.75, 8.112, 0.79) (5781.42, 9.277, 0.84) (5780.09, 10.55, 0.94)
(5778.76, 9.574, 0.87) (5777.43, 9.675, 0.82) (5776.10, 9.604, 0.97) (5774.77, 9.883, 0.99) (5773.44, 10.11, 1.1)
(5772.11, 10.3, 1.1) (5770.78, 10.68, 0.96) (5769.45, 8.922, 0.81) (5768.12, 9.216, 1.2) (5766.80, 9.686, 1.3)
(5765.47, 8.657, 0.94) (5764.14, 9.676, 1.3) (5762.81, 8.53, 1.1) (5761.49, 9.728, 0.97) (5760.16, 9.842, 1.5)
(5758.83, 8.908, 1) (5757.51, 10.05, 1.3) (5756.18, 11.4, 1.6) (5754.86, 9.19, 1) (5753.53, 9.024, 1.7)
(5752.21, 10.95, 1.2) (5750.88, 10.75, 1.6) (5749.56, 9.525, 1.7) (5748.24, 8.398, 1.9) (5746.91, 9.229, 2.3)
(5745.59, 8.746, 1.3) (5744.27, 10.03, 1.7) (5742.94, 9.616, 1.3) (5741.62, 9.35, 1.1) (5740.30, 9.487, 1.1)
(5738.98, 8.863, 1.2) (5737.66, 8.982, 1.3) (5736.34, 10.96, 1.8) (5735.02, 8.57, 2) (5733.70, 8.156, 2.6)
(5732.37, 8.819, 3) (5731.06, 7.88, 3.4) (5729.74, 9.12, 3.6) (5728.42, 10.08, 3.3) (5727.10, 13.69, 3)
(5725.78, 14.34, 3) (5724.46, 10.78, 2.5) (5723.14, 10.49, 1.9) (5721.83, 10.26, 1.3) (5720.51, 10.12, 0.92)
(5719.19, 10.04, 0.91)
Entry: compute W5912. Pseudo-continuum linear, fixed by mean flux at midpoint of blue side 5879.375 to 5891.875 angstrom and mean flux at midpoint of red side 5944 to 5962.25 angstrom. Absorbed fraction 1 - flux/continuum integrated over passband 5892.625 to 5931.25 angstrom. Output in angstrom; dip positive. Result -2.7 angstrom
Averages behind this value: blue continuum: 7.37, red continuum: 9.03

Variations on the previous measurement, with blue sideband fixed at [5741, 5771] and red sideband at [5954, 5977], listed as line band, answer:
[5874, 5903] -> 5.1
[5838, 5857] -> 1.1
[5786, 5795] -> 1.1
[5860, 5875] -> 1.4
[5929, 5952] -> 0.6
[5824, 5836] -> 0.6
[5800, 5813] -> 0.4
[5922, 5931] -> 0.6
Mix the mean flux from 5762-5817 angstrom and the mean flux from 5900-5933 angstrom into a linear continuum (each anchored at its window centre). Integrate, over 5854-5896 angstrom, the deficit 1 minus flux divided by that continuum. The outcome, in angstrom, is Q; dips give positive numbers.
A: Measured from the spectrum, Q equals 3.3 angstrom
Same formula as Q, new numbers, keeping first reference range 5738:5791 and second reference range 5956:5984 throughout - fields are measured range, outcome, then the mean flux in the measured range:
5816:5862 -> 1.5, 9.14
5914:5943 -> 1.7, 8.87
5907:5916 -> 0.4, 9.05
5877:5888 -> 2.1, 7.59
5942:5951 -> 0.6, 8.79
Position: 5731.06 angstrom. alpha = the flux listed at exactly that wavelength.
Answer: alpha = 7.88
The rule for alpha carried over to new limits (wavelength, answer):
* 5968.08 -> 10.25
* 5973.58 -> 9.835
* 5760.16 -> 9.842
